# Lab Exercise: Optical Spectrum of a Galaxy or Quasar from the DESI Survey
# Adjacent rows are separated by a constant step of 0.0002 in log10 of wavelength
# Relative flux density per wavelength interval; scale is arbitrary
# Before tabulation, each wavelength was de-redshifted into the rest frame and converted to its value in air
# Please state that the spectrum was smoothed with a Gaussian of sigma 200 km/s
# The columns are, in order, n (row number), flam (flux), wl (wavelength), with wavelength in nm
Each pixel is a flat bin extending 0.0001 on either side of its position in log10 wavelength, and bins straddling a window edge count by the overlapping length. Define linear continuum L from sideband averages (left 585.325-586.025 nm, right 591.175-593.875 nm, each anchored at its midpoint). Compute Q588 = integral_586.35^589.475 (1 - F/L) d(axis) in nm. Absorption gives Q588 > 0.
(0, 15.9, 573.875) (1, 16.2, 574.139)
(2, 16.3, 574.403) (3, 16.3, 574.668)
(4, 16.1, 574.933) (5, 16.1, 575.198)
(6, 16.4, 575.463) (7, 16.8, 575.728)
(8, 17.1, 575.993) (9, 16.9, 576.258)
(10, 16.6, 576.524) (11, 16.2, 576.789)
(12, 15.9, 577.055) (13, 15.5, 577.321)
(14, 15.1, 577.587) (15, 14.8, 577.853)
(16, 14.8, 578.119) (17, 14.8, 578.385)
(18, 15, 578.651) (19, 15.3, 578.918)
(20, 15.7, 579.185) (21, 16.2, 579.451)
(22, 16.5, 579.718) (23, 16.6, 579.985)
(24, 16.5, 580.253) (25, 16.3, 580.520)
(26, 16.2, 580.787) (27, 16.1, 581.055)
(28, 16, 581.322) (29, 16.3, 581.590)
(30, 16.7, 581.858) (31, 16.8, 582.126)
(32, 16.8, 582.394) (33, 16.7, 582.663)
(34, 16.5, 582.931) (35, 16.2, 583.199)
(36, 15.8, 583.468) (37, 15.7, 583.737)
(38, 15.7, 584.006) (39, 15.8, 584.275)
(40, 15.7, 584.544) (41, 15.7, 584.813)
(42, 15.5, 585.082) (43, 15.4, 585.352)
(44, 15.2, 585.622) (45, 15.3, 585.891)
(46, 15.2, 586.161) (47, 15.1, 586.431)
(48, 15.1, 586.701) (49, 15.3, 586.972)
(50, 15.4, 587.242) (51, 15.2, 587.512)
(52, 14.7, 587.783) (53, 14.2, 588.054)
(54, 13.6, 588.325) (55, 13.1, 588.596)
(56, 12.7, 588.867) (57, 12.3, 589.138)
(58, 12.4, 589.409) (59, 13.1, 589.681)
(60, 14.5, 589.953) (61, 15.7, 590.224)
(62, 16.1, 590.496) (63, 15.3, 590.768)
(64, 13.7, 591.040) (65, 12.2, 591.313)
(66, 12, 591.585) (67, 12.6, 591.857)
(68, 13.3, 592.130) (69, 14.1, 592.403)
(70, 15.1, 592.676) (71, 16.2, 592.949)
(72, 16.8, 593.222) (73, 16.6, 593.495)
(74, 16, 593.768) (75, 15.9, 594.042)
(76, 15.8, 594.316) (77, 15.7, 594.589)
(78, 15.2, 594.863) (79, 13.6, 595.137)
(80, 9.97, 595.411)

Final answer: 0.19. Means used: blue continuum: 15.3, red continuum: 14.5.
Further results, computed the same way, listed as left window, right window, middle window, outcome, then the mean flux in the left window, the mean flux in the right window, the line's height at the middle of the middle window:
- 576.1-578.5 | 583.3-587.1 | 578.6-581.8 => -0.11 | 15.6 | 15.5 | 15.6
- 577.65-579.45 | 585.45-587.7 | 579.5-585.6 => -0.38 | 15.2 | 15.2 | 15.2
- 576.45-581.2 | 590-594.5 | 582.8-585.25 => -0.07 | 15.8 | 14.8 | 15.4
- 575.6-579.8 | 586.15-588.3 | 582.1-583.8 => -0.11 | 15.8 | 14.9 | 15.3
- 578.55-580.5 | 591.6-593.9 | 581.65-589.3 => 0.13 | 16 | 14.9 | 15.5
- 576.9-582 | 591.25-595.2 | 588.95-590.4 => 0.14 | 15.8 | 14.8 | 15.1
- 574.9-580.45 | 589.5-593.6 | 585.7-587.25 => -0.02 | 15.9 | 14.4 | 15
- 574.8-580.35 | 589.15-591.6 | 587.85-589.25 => 0.09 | 15.9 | 13.9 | 14.2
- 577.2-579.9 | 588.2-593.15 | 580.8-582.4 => -0.15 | 15.4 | 13.8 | 15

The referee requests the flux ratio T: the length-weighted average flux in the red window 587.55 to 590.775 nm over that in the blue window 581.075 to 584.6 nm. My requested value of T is 0.86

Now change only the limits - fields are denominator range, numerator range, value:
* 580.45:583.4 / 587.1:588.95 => 0.86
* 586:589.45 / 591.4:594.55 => 1.05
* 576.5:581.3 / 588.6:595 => 0.92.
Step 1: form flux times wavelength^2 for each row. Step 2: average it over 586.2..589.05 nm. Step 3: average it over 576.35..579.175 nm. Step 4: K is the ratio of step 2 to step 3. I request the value 0.97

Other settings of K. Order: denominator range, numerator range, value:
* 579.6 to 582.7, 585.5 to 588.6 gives 0.92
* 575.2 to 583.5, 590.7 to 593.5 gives 0.92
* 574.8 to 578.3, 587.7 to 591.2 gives 0.91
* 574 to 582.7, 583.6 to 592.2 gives 0.93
